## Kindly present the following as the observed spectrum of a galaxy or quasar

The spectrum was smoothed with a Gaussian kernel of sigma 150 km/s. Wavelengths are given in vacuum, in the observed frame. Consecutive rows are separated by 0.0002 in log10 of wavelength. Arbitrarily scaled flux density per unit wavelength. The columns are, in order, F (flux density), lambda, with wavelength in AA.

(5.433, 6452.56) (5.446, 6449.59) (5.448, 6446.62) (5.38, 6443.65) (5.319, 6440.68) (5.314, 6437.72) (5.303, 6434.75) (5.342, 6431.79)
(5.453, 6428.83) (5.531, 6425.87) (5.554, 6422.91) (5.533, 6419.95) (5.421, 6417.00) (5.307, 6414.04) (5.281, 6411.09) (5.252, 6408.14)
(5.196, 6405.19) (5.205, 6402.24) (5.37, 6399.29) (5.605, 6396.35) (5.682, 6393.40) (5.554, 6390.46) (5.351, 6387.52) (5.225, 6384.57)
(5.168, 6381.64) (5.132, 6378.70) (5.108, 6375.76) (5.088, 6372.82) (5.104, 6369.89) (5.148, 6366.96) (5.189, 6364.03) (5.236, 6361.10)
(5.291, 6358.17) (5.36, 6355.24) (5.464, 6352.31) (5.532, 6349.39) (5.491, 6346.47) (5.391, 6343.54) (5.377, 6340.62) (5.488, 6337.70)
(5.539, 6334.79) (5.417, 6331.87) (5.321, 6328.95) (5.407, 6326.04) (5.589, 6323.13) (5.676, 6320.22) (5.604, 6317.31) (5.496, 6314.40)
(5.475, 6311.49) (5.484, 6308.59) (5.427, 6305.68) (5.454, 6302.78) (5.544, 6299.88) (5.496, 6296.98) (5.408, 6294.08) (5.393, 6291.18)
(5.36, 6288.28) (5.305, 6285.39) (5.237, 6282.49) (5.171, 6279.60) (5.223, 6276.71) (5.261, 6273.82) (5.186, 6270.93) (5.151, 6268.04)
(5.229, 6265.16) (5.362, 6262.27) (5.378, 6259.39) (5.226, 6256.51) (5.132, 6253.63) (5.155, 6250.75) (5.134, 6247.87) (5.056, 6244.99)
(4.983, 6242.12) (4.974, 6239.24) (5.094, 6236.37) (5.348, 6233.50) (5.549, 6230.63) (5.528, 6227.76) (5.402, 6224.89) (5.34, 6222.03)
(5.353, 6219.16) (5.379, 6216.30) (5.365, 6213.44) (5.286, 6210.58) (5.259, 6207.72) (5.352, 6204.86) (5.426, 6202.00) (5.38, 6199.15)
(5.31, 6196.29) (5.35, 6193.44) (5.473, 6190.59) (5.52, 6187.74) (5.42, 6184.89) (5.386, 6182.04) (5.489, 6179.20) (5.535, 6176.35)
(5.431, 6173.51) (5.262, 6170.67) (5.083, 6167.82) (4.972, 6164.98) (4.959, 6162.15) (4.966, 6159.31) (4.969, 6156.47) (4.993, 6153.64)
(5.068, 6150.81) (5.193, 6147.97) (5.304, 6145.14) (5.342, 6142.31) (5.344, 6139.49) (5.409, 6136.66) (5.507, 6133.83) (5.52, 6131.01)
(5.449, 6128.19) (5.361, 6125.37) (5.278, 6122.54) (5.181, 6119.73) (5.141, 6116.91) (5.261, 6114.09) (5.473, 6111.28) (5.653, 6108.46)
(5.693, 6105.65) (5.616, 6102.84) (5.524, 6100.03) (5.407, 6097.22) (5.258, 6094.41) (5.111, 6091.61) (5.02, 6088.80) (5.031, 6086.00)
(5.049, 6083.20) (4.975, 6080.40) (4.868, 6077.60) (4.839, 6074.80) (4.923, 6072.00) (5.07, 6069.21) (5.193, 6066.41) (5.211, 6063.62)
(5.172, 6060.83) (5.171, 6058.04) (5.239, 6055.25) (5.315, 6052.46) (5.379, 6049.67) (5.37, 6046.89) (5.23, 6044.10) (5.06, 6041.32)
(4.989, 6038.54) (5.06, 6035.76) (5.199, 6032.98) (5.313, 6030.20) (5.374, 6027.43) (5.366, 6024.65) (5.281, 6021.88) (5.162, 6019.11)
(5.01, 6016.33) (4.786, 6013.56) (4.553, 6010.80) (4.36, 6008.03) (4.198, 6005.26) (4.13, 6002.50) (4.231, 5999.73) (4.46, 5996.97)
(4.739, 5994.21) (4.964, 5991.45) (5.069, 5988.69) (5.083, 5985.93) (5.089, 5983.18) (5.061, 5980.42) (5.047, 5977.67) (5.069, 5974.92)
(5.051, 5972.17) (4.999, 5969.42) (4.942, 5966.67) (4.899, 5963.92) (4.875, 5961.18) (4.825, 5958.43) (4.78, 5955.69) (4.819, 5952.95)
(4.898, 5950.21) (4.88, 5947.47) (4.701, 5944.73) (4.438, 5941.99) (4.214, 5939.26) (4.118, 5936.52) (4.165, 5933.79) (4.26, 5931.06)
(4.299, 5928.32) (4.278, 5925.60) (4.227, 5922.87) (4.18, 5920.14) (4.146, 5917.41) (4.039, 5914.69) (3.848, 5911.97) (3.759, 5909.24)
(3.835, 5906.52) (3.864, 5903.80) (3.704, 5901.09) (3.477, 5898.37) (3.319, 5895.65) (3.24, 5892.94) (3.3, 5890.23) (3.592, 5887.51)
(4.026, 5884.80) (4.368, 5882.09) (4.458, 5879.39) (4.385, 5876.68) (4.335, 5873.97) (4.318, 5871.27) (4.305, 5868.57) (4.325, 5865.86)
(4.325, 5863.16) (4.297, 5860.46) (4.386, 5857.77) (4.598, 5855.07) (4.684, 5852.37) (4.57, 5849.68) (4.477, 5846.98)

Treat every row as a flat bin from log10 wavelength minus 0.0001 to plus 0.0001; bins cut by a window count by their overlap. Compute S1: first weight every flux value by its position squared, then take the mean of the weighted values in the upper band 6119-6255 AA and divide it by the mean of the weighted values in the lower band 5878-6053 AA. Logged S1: 1.24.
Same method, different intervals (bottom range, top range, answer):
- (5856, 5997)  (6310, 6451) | 1.42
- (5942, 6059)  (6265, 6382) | 1.20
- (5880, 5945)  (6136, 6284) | 1.46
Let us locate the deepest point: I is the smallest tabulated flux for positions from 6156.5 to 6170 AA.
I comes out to 4.959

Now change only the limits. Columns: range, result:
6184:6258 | 4.974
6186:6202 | 5.31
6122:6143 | 5.278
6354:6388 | 5.088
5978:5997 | 4.46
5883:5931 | 3.24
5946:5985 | 4.78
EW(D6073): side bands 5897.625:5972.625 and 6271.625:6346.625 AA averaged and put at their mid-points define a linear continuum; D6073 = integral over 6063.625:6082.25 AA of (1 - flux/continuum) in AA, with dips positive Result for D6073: -0.9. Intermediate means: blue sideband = 4.38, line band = 5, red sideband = 5.42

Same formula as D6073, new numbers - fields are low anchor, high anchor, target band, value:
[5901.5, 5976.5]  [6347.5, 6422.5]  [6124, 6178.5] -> -4.3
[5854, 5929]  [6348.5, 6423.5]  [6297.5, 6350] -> -3.3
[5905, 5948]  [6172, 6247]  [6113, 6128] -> -0.8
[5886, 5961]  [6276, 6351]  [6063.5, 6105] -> -4.2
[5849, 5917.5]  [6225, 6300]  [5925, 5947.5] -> -0.7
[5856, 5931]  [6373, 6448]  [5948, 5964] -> -2.5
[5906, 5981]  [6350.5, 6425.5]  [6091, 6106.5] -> -2.1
